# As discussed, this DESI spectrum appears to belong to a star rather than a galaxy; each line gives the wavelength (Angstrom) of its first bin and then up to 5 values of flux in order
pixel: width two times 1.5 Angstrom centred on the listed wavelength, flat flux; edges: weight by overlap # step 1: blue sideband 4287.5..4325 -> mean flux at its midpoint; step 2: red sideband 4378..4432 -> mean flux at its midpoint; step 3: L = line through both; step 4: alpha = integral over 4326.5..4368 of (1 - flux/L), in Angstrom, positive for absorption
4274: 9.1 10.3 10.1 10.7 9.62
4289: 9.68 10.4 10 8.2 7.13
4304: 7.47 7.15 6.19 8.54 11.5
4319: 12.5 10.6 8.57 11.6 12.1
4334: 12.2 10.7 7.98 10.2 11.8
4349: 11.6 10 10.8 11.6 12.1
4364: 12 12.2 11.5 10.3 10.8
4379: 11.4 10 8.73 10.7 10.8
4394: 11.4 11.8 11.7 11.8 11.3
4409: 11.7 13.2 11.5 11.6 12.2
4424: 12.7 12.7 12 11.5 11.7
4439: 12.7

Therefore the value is -4.5 Angstrom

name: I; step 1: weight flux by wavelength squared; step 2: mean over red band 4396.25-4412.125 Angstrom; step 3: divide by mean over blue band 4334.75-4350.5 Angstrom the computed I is 1.2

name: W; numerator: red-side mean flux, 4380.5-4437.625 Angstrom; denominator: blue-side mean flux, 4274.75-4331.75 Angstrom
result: 1.21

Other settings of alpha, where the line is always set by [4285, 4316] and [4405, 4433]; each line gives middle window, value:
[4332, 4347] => -1.34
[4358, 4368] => -1.54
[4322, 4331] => -1.12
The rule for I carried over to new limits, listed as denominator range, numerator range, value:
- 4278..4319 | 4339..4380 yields 1.25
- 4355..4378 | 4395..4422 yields 1.06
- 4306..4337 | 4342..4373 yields 1.13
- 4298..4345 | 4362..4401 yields 1.18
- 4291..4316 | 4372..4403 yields 1.36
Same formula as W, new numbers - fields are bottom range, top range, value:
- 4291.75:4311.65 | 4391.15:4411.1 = 1.46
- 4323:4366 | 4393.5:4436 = 1.09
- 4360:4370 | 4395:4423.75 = 0.99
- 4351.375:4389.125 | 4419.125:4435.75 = 1.11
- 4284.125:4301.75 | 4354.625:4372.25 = 1.26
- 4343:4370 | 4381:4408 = 0.96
